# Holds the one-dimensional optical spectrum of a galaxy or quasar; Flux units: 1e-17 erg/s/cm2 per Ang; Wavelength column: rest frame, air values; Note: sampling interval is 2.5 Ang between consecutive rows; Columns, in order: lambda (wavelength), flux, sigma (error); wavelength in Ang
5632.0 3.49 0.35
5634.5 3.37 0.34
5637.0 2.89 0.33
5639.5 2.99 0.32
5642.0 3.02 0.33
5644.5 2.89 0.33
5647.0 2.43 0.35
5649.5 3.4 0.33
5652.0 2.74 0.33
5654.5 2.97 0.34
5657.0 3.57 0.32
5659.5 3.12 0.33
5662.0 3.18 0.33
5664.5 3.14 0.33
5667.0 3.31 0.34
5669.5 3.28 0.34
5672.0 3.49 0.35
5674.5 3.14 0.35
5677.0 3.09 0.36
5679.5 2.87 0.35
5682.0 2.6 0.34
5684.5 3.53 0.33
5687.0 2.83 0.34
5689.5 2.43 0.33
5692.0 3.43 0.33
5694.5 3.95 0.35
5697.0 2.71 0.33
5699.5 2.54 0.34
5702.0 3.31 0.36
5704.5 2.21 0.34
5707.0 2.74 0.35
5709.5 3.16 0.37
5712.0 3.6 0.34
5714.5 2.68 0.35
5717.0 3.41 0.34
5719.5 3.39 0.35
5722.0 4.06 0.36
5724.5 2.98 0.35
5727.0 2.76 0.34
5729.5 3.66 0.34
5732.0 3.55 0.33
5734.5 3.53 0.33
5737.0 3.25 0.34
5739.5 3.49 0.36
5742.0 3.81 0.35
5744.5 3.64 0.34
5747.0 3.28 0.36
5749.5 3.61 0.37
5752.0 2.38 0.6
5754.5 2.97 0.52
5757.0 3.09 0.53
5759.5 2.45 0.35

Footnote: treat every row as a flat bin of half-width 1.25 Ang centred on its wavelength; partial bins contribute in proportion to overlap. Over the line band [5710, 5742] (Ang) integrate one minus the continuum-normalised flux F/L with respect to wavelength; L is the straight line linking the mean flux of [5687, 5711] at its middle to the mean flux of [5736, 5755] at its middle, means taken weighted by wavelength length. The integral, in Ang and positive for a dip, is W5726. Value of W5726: -2.2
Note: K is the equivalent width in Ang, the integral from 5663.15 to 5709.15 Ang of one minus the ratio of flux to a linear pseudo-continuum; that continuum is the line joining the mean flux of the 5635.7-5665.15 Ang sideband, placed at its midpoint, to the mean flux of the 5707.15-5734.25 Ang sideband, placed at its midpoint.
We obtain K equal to 1.9 Ang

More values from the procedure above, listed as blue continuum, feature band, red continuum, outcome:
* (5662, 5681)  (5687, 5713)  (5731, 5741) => 2.44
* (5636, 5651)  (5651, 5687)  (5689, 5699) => -1.19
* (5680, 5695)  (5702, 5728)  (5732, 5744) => 1.66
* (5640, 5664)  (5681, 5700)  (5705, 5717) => 0.04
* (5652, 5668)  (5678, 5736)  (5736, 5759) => 1.63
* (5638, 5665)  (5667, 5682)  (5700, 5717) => -0.64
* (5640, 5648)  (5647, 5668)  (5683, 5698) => -1.62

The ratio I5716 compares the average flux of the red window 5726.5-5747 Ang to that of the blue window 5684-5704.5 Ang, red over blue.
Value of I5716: 1.15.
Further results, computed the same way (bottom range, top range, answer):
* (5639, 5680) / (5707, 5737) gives 1.07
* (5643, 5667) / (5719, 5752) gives 1.12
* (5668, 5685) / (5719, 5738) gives 1.09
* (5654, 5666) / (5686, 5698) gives 0.96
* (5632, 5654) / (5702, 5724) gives 1.05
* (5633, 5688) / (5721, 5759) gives 1.07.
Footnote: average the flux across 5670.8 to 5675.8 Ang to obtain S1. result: 3.31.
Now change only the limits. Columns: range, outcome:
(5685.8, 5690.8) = 2.64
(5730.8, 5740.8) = 3.46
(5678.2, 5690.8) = 2.86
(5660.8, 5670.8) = 3.23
